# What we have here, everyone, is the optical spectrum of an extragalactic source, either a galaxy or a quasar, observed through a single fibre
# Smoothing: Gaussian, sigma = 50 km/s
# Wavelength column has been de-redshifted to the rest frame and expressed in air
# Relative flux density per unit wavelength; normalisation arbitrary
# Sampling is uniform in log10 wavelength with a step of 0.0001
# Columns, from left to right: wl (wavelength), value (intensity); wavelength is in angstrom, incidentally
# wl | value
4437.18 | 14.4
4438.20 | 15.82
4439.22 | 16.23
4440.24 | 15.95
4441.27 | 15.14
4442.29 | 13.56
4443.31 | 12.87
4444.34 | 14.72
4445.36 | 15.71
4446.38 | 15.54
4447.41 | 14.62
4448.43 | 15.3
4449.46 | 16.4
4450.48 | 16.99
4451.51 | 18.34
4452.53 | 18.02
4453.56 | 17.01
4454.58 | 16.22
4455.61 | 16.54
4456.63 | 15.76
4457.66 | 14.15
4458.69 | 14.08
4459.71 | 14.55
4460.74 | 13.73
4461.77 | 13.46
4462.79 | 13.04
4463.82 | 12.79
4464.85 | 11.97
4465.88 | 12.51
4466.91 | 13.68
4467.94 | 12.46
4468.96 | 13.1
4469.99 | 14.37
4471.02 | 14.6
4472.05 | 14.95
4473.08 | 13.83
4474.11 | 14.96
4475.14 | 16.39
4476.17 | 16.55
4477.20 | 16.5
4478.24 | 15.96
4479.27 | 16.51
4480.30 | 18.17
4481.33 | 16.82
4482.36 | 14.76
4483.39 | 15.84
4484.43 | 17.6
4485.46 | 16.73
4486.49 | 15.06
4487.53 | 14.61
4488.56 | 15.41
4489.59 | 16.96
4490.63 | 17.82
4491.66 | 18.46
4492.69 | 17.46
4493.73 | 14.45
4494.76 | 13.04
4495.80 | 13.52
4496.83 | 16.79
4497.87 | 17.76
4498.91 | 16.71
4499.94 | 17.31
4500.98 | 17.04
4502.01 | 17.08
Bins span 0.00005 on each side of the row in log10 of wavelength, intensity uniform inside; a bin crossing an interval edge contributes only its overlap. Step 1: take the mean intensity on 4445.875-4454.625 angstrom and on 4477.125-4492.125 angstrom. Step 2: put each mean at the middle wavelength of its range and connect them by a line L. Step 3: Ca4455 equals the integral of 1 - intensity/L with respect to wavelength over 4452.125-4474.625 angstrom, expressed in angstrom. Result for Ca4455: 2.94 angstrom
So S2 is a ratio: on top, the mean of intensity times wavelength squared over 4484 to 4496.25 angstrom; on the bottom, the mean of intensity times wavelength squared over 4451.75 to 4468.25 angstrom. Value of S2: 1.12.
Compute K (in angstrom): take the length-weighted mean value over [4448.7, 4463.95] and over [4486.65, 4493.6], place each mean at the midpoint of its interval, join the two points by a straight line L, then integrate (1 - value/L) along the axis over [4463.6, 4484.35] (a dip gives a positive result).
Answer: 1.5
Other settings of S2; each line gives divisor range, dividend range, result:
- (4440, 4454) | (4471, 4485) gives 1.03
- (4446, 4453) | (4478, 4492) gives 1.02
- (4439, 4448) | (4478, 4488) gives 1.11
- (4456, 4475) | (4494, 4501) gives 1.16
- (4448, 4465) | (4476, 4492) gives 1.09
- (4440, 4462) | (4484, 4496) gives 1.06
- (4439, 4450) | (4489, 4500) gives 1.11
